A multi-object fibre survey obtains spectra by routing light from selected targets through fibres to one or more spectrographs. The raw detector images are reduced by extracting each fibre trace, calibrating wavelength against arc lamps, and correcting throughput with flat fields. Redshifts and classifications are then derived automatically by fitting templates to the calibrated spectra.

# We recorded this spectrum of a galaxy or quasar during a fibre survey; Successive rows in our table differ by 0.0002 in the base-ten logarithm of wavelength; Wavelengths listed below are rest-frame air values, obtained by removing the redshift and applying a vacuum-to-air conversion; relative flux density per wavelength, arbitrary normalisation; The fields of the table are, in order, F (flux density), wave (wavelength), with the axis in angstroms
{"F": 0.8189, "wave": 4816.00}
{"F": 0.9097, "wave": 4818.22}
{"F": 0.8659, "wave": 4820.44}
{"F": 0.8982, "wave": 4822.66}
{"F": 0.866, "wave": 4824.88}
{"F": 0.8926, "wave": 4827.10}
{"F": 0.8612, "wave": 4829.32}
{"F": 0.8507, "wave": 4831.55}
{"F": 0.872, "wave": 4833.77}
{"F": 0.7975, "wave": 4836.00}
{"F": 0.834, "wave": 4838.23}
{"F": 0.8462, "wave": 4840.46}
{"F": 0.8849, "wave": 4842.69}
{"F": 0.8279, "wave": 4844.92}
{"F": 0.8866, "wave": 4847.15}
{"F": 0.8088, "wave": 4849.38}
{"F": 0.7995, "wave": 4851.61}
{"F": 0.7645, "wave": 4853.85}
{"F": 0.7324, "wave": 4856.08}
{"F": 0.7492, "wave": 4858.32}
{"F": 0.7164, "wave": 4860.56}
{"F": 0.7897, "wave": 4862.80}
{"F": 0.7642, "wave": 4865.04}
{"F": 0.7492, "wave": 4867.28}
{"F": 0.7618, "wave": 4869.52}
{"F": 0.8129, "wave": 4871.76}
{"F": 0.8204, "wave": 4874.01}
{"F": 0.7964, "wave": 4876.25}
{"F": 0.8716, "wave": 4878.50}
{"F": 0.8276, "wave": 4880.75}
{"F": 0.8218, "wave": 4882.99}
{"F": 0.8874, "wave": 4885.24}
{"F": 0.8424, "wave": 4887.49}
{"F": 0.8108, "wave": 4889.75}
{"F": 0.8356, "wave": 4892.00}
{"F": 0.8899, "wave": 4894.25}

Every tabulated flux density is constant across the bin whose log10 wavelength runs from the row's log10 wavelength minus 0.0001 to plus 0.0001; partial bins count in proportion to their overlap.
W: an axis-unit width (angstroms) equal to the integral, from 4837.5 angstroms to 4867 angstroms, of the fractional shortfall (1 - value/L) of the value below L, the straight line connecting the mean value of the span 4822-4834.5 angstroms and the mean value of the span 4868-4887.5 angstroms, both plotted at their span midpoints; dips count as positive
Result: 1.8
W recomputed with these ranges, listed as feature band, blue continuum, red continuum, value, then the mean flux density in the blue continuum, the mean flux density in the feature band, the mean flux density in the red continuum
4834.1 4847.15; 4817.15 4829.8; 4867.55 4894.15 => 0.33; 0.884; 0.844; 0.826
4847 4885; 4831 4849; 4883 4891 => 2.37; 0.848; 0.792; 0.842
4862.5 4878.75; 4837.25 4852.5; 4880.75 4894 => 0.97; 0.842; 0.792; 0.842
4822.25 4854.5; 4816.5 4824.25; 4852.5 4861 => -1.27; 0.884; 0.846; 0.744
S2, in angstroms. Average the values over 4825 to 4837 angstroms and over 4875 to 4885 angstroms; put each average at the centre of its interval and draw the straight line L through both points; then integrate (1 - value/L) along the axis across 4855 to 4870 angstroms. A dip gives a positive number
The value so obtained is 1.6 angstroms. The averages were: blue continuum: 0.856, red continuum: 0.835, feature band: 0.751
